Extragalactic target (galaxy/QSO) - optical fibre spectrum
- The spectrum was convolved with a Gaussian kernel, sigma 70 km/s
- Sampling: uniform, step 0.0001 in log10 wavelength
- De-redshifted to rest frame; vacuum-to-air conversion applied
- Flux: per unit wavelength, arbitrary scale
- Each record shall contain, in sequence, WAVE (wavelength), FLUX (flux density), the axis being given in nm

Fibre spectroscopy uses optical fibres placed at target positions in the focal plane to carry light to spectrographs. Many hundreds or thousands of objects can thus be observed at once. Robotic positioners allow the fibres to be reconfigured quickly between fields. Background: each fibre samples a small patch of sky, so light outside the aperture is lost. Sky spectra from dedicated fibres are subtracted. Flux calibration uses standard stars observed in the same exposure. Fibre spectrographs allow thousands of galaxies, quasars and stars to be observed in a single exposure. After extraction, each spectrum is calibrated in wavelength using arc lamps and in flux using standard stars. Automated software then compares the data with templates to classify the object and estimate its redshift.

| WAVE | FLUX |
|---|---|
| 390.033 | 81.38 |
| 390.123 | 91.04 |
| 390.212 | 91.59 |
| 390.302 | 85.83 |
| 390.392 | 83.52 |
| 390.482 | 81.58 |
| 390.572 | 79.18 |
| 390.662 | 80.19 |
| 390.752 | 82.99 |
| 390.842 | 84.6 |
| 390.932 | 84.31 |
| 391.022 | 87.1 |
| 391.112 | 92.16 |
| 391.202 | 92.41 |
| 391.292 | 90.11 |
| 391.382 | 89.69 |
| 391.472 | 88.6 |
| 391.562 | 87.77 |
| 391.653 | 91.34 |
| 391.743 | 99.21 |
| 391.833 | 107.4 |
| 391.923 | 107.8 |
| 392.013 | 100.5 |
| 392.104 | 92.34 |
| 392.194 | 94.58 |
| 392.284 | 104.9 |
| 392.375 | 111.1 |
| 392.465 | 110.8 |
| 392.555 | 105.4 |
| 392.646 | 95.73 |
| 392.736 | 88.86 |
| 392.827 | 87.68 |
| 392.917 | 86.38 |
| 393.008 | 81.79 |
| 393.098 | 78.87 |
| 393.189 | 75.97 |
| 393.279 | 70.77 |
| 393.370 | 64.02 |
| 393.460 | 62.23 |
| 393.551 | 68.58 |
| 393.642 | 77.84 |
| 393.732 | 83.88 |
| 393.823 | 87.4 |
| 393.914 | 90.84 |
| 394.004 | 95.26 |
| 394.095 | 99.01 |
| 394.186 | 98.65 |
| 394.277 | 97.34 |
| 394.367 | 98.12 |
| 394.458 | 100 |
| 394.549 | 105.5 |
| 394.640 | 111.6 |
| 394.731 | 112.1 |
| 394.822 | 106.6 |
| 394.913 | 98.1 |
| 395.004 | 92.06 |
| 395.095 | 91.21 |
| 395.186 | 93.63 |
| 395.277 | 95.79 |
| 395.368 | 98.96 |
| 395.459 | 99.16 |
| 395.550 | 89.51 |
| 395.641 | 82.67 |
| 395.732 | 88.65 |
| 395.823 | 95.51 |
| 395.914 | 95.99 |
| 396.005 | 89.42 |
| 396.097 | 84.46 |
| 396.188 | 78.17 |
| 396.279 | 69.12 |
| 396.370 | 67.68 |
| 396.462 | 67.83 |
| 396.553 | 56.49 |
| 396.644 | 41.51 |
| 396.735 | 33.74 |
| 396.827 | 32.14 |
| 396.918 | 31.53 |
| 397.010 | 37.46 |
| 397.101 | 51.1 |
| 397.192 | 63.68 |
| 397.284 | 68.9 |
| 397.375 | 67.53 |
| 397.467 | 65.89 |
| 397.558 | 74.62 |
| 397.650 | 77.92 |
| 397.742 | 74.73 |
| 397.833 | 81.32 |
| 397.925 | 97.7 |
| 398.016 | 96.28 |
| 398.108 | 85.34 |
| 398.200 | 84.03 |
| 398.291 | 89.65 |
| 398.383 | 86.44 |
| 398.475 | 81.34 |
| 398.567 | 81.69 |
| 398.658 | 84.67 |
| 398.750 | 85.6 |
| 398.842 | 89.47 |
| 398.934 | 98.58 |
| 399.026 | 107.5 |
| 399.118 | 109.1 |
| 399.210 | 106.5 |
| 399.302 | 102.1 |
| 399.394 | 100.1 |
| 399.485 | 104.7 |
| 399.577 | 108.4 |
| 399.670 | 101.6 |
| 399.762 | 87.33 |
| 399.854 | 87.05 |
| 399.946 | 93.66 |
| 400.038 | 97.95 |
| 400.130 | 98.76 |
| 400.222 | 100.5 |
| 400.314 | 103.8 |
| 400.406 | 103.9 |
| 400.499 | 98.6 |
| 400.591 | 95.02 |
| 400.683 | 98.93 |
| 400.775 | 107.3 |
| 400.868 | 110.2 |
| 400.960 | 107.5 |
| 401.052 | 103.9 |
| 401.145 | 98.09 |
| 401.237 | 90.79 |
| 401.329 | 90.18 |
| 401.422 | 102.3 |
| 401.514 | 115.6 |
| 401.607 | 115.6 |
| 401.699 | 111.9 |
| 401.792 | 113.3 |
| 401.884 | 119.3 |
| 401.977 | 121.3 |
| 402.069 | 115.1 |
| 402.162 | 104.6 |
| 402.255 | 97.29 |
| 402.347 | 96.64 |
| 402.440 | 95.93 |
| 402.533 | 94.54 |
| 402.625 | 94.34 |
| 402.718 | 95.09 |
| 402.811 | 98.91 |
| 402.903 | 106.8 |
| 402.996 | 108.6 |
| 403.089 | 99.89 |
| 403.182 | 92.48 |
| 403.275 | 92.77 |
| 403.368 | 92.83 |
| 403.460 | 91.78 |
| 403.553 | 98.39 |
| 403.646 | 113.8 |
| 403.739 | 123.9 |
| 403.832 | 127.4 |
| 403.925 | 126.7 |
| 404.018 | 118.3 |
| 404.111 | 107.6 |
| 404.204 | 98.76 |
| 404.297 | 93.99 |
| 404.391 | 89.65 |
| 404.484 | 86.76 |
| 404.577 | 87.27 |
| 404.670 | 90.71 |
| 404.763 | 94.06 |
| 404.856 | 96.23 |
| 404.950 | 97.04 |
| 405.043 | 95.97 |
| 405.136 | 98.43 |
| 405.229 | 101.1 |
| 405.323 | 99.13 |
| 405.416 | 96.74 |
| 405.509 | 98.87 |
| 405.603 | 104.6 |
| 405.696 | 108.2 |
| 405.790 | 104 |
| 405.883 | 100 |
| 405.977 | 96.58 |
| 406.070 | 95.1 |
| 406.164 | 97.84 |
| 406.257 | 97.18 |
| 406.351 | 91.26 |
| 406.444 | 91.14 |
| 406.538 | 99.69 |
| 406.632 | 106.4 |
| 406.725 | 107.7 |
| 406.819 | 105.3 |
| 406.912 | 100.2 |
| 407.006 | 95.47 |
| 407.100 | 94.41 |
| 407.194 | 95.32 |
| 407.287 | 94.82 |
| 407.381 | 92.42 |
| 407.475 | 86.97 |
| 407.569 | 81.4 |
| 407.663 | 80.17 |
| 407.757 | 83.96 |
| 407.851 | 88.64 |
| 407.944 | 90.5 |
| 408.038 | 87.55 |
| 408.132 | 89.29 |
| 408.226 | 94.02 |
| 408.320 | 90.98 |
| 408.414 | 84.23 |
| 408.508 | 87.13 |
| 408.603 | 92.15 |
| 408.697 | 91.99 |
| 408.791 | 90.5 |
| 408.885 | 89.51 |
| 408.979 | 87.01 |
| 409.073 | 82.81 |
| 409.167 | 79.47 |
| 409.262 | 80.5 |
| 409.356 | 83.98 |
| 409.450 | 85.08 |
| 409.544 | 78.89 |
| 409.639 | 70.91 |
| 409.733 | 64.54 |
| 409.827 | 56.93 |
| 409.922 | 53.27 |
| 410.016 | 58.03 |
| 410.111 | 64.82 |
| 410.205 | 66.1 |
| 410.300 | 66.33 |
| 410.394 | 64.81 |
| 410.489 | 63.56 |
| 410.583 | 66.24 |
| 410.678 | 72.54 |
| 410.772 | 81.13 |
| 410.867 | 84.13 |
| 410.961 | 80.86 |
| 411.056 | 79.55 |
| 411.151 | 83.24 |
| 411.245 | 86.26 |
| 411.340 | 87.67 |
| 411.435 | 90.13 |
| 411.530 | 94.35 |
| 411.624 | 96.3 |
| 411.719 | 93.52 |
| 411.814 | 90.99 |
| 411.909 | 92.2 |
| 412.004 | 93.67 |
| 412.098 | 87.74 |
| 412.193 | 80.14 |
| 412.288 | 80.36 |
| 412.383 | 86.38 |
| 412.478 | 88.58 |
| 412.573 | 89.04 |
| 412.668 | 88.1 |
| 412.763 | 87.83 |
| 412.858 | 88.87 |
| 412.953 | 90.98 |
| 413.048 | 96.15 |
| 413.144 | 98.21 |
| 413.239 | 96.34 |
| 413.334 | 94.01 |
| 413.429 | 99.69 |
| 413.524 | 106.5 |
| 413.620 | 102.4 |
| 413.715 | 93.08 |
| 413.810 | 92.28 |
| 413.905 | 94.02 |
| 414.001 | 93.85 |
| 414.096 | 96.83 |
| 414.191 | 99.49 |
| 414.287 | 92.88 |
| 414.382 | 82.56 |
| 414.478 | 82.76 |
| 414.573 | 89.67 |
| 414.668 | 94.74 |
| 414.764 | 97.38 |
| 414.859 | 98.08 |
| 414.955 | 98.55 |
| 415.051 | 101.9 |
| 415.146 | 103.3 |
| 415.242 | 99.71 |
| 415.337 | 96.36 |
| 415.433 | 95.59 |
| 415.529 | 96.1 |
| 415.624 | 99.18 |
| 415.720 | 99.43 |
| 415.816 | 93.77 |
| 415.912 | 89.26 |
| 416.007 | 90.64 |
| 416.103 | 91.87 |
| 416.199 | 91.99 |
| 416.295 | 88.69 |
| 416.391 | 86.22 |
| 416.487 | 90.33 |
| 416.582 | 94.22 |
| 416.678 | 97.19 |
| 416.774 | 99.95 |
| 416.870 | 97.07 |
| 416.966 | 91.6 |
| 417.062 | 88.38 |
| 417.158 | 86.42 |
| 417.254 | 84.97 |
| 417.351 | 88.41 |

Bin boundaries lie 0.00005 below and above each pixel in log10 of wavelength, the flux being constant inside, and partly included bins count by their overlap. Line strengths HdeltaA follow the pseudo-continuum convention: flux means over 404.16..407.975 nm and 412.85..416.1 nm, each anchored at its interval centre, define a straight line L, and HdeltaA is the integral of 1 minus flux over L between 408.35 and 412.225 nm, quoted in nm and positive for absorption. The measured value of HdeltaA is 0.62 nm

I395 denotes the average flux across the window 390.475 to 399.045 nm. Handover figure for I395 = 84.9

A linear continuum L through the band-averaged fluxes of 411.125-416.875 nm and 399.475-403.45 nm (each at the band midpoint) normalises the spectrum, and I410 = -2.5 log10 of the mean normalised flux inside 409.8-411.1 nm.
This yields 0.36 mag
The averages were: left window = 102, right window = 93.1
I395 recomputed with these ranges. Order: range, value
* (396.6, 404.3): 93.7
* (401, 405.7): 102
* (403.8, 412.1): 89.3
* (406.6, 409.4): 90.4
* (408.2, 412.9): 81.5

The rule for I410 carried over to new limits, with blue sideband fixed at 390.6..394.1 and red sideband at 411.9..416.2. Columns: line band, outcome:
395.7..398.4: 0.259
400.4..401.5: -0.113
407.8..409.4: 0.058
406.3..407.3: -0.073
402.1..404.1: -0.137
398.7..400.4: -0.098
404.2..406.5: -0.053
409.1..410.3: 0.301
